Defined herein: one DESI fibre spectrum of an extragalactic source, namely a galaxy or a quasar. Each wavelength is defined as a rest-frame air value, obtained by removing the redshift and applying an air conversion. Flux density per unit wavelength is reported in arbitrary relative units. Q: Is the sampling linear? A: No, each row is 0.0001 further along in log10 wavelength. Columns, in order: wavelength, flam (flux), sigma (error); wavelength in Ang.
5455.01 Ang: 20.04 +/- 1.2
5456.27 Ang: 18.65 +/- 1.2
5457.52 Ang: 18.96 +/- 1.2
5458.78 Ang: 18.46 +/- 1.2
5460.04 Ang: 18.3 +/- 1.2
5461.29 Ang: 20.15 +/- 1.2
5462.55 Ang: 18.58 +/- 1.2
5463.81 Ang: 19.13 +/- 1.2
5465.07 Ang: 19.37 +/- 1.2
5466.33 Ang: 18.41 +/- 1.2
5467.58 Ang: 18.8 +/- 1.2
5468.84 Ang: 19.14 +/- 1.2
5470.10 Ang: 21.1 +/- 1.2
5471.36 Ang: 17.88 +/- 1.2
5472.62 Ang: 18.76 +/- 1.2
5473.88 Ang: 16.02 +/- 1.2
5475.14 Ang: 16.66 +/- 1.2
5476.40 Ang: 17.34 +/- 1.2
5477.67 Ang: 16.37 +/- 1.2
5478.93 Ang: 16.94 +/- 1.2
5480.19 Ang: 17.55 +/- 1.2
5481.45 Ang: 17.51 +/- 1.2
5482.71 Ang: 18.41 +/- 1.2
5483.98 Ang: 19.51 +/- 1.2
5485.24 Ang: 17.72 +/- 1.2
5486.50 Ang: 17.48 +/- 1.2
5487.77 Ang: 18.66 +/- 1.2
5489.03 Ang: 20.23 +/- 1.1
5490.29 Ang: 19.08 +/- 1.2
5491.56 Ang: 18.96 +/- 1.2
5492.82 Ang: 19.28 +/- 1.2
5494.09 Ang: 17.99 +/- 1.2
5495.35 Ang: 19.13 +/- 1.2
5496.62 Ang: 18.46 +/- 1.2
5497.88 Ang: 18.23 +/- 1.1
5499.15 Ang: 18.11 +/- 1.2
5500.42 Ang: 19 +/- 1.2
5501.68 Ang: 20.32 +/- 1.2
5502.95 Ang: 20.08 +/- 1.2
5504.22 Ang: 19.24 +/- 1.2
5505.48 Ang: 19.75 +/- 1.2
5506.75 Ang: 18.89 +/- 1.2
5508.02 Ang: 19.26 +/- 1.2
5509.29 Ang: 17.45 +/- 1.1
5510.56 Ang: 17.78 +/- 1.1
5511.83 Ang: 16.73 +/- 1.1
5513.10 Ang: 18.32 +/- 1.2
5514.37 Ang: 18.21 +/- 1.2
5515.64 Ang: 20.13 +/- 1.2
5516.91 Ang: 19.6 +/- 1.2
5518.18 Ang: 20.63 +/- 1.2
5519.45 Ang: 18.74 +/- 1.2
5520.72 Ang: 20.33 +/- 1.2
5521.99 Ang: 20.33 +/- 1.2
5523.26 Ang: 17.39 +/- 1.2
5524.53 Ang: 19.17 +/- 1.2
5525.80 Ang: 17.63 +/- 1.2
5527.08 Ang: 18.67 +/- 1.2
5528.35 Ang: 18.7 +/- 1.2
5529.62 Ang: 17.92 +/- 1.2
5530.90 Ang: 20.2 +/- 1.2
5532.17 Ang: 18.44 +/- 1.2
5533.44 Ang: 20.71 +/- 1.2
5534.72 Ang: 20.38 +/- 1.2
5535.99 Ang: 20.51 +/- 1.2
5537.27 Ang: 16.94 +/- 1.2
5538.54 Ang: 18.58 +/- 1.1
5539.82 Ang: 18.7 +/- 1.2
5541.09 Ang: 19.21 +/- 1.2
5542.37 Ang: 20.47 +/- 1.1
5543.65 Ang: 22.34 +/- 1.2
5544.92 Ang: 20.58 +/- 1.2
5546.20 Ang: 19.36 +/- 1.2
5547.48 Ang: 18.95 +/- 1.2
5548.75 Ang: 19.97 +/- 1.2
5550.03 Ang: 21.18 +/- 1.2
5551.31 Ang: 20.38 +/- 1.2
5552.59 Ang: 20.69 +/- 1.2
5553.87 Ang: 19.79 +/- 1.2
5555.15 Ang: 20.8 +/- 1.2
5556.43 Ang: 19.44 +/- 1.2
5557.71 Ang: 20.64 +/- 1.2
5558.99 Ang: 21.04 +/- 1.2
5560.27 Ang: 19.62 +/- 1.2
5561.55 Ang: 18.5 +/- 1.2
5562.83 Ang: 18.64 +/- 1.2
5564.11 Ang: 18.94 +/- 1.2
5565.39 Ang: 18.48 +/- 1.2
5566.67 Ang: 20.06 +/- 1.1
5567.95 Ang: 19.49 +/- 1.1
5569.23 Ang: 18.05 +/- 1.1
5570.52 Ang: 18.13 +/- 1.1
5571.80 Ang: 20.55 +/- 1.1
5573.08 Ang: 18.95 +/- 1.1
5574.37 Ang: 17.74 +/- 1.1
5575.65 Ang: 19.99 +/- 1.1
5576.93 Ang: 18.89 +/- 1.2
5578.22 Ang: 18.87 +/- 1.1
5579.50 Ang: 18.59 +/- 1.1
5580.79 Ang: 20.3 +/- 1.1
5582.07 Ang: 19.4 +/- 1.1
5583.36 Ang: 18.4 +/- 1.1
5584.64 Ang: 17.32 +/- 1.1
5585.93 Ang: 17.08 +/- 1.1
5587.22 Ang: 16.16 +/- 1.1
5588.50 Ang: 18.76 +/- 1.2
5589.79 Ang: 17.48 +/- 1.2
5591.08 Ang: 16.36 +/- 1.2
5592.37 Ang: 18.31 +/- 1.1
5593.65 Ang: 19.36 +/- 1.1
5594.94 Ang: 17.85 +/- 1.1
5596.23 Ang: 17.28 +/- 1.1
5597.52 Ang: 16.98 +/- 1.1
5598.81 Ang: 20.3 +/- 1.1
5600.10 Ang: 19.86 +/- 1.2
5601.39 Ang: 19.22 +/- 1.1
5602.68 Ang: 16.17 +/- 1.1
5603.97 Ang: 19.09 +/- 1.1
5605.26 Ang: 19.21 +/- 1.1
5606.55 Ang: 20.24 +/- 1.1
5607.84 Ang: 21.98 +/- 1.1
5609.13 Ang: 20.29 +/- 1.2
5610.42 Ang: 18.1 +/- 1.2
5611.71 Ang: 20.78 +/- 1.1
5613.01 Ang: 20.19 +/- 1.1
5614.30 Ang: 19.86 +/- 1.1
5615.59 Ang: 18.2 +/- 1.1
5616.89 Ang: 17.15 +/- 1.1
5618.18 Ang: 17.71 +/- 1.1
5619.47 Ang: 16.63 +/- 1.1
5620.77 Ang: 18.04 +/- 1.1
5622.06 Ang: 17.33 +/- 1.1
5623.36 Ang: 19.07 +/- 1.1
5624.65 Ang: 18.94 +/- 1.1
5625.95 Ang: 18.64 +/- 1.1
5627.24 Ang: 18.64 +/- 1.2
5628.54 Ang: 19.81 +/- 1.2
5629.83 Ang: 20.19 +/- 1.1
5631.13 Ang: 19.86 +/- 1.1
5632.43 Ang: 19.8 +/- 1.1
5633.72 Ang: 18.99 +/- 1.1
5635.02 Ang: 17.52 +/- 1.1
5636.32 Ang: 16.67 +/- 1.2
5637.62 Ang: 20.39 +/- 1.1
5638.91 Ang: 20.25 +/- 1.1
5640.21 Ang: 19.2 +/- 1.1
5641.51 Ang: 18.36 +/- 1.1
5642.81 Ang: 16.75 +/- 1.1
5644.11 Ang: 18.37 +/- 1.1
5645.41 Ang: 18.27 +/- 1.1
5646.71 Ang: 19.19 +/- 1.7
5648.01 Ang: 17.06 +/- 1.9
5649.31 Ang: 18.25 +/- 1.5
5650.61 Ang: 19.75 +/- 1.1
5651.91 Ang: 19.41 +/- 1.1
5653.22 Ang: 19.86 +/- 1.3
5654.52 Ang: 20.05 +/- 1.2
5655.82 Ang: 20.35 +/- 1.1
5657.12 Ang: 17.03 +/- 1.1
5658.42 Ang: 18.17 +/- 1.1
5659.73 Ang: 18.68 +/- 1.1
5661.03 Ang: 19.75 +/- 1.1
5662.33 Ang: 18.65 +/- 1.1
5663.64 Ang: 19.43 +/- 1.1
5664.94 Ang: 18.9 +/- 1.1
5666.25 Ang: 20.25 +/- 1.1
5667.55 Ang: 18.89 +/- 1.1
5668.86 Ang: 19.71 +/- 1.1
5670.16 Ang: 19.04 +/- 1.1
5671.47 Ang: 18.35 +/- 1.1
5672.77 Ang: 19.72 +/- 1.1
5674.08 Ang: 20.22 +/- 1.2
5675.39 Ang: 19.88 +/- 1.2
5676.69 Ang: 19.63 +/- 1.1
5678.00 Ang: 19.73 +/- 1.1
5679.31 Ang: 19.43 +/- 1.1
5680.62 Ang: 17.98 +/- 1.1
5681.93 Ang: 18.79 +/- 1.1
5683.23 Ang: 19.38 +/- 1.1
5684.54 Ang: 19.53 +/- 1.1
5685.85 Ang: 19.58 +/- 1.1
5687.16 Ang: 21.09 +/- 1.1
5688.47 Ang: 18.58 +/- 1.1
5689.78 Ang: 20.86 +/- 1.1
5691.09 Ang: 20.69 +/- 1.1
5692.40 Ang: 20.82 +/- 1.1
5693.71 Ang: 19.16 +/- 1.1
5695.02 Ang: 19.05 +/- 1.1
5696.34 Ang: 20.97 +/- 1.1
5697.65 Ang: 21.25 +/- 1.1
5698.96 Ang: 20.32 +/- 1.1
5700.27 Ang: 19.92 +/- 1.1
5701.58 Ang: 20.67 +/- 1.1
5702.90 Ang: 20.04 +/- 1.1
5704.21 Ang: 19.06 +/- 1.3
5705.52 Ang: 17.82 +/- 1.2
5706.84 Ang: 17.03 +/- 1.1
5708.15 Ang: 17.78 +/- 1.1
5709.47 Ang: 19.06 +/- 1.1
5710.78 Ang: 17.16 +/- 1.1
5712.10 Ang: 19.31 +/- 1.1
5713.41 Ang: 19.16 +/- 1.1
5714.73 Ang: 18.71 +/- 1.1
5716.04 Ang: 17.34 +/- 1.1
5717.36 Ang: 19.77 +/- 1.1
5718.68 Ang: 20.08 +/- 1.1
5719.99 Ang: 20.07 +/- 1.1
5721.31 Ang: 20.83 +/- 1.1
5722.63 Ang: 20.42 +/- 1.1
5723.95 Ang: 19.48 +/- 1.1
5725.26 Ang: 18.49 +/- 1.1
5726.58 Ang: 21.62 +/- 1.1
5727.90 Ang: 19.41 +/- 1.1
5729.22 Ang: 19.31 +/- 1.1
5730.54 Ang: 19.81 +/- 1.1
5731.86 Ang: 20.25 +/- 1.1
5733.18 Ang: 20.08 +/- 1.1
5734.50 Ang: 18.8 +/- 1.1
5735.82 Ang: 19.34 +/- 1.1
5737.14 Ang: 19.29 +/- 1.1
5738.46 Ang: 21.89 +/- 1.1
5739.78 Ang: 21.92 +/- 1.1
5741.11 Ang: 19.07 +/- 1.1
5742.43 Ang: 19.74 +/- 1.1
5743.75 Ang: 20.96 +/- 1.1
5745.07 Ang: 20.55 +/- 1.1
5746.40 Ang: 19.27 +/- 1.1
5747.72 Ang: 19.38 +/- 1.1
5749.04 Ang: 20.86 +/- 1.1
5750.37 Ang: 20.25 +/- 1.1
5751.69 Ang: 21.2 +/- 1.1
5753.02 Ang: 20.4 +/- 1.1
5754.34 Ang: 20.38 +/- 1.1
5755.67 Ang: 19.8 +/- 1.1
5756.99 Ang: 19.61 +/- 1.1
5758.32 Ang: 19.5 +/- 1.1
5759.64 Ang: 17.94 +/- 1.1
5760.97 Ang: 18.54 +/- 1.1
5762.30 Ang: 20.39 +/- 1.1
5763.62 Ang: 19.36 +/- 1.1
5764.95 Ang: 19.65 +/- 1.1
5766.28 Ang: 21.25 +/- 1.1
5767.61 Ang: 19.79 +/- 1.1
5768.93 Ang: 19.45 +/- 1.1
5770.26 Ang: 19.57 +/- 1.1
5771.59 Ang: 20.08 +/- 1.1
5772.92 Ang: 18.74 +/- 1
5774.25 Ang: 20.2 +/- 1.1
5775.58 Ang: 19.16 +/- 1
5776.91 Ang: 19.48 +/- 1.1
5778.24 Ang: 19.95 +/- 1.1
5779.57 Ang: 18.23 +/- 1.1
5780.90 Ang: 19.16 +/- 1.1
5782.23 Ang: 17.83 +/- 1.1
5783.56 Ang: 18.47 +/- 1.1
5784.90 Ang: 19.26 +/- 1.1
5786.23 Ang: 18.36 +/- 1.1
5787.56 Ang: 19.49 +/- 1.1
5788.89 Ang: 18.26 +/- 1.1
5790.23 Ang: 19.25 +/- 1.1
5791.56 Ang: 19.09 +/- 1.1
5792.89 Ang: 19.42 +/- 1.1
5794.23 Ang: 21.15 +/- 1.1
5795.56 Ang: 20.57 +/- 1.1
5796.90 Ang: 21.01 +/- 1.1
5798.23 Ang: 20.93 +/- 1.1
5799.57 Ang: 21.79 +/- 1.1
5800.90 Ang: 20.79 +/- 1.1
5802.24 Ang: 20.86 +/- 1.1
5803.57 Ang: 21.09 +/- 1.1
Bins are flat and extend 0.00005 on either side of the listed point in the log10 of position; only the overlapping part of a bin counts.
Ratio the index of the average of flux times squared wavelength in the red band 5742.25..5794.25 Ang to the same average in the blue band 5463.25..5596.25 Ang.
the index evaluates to 1.1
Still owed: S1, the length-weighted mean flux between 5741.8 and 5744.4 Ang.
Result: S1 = 20.4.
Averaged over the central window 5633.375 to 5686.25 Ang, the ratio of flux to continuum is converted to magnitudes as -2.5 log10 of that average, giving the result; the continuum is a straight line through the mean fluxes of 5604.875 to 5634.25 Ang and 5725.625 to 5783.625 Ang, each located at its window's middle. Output 0.02 mag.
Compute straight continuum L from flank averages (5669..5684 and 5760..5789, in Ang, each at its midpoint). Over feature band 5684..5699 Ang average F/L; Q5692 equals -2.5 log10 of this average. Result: -0.046 mag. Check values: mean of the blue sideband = 19.3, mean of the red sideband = 19.3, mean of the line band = 20.2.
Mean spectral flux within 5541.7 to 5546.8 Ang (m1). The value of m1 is 20.7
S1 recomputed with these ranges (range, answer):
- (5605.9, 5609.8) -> 20.8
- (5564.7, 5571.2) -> 18.9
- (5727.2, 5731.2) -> 19.5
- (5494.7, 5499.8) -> 18.5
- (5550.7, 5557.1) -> 20.2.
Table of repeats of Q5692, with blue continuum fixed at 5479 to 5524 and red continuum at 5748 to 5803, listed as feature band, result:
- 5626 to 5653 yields 0.02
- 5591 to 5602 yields 0.04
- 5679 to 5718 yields 0.01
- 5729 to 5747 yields -0.02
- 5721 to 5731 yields -0.02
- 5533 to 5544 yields -0.04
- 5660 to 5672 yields 0.01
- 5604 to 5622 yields 0.01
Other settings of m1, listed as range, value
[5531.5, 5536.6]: 20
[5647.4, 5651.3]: 18.4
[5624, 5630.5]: 19.3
